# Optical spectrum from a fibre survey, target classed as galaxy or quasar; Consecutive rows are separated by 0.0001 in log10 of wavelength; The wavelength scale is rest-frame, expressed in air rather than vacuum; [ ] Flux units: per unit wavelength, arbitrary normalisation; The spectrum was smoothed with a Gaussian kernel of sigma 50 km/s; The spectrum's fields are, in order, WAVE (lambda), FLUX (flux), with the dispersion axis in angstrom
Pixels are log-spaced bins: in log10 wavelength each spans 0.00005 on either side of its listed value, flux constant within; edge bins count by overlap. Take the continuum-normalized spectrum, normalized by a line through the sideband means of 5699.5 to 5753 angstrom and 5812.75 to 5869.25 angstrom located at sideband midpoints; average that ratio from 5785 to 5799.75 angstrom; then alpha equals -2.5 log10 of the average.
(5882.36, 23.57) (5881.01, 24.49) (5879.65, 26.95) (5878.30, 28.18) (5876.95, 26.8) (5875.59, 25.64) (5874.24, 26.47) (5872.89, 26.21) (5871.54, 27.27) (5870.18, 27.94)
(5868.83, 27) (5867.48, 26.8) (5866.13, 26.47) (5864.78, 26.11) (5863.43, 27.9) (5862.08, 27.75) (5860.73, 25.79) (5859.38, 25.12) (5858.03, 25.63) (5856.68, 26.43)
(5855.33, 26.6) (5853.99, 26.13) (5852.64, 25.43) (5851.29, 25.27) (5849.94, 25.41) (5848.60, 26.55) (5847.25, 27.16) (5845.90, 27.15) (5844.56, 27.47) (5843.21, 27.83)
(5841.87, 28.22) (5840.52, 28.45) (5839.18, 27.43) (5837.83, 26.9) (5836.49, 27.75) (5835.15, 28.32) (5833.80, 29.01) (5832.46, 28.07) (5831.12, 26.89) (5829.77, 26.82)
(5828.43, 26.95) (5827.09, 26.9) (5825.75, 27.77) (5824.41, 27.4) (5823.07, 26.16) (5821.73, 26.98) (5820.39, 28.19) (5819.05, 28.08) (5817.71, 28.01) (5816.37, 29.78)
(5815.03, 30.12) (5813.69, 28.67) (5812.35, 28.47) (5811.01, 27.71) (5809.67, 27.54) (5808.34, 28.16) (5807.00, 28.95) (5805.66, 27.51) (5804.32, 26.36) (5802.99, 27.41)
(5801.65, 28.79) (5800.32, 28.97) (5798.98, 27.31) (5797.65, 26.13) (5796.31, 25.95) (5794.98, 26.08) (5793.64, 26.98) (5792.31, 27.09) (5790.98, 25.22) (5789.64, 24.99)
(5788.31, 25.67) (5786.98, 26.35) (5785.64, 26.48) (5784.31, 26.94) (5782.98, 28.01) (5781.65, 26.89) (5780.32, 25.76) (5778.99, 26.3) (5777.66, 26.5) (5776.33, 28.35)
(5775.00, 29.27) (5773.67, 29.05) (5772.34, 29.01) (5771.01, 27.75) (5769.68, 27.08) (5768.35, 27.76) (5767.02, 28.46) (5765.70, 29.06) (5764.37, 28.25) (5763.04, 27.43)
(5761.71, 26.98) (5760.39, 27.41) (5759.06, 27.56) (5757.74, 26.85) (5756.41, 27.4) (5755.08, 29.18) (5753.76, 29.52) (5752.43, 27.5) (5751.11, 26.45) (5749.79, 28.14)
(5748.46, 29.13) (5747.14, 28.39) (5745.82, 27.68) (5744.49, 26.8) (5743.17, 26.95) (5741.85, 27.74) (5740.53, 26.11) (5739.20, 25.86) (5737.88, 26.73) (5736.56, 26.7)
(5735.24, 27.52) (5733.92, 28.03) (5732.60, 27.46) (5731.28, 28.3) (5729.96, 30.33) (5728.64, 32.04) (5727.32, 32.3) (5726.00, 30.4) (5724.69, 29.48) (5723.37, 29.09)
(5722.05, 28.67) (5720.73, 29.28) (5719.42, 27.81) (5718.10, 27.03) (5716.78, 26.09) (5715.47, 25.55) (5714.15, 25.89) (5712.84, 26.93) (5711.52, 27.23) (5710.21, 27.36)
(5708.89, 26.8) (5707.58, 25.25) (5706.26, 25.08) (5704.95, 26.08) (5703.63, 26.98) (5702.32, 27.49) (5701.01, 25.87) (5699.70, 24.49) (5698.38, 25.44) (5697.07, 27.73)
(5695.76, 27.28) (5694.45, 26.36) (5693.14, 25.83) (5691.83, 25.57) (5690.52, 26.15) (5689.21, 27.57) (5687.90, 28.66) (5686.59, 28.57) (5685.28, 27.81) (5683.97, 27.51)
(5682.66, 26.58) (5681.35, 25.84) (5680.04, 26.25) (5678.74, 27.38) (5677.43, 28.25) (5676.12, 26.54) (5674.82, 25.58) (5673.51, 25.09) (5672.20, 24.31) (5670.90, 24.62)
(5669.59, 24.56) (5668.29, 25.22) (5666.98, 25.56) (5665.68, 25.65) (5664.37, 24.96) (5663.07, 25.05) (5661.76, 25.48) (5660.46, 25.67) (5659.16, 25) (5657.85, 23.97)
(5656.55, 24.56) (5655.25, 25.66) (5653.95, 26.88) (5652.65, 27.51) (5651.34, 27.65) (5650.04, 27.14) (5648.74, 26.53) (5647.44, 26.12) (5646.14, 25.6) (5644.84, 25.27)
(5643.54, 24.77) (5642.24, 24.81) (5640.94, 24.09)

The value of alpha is 0.047 mag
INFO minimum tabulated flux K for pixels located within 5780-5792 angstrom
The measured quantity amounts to 24.99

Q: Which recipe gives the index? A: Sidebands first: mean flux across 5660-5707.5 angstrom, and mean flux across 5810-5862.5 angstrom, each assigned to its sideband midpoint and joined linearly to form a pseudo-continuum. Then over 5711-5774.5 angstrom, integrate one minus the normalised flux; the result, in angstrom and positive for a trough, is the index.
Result -3.2 angstrom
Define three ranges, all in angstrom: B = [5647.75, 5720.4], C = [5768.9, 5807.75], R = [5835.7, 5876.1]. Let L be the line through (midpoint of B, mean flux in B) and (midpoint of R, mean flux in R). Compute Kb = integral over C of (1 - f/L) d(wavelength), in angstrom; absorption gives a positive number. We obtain -0.85 angstrom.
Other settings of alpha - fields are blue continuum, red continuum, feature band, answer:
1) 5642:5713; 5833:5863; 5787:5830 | -0.03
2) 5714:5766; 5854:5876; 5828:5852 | -0.02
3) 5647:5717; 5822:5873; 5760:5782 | -0.04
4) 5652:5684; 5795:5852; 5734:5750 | -0.03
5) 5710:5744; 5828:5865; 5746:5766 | -0.01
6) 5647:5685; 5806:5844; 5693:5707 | 0.00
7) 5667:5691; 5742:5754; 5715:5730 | -0.07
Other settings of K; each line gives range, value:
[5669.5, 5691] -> 24.31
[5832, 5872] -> 25.12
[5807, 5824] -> 26.16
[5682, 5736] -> 24.49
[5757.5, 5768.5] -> 26.85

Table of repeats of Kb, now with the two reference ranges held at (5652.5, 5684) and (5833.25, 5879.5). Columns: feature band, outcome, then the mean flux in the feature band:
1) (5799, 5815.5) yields -1.0 angstrom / 28.2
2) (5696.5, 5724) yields -0.9 angstrom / 26.8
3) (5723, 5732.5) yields -1.5 angstrom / 30.2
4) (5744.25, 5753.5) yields -0.6 angstrom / 27.8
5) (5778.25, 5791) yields 0.1 angstrom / 26.3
